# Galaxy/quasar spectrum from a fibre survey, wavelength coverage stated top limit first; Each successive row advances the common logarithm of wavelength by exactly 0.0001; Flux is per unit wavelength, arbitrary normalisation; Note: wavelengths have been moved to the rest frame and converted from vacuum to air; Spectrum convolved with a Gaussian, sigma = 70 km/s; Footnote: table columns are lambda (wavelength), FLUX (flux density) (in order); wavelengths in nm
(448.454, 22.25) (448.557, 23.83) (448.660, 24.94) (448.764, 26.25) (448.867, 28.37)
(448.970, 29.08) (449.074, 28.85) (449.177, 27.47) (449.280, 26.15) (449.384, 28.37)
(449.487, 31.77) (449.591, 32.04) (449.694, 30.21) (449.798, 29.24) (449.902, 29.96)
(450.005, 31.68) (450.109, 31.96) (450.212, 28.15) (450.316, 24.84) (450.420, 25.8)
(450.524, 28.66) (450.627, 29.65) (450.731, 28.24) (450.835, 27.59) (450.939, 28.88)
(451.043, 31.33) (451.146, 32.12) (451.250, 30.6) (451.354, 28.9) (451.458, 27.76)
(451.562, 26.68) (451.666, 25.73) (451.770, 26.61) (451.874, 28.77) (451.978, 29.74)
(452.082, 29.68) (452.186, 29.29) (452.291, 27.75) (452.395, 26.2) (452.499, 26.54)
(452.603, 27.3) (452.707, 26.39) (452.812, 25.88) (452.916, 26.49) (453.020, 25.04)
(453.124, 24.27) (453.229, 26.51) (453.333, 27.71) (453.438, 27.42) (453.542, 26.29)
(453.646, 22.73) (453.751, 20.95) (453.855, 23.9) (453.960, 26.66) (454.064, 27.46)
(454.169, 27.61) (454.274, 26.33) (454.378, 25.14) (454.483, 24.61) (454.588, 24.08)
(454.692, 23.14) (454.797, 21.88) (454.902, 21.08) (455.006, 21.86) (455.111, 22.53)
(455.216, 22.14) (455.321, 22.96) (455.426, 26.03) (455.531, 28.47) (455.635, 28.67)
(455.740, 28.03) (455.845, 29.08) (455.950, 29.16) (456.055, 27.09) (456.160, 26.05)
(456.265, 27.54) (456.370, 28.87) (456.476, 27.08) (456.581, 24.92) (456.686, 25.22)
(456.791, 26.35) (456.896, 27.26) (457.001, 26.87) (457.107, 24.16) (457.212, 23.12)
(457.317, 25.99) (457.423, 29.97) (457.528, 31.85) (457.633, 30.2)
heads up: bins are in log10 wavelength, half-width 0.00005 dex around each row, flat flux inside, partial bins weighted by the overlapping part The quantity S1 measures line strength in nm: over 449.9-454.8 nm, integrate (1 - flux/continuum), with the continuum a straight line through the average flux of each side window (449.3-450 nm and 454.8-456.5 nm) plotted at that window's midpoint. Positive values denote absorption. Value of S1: 0.20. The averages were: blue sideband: 30.2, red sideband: 25.9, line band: 27.1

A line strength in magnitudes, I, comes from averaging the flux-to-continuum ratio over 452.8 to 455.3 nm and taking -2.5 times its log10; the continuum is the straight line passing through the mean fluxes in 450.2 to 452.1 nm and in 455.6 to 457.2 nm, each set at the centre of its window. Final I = 0.12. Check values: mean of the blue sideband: 28.4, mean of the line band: 24.6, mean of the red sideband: 27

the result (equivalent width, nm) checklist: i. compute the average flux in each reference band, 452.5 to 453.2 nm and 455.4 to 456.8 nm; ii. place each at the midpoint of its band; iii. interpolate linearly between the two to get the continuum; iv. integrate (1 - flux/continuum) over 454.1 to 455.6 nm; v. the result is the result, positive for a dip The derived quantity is 0.15 nm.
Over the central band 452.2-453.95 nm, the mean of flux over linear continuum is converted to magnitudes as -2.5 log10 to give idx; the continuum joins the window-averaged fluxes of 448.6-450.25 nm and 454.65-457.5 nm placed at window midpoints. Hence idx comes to 0.06 mag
